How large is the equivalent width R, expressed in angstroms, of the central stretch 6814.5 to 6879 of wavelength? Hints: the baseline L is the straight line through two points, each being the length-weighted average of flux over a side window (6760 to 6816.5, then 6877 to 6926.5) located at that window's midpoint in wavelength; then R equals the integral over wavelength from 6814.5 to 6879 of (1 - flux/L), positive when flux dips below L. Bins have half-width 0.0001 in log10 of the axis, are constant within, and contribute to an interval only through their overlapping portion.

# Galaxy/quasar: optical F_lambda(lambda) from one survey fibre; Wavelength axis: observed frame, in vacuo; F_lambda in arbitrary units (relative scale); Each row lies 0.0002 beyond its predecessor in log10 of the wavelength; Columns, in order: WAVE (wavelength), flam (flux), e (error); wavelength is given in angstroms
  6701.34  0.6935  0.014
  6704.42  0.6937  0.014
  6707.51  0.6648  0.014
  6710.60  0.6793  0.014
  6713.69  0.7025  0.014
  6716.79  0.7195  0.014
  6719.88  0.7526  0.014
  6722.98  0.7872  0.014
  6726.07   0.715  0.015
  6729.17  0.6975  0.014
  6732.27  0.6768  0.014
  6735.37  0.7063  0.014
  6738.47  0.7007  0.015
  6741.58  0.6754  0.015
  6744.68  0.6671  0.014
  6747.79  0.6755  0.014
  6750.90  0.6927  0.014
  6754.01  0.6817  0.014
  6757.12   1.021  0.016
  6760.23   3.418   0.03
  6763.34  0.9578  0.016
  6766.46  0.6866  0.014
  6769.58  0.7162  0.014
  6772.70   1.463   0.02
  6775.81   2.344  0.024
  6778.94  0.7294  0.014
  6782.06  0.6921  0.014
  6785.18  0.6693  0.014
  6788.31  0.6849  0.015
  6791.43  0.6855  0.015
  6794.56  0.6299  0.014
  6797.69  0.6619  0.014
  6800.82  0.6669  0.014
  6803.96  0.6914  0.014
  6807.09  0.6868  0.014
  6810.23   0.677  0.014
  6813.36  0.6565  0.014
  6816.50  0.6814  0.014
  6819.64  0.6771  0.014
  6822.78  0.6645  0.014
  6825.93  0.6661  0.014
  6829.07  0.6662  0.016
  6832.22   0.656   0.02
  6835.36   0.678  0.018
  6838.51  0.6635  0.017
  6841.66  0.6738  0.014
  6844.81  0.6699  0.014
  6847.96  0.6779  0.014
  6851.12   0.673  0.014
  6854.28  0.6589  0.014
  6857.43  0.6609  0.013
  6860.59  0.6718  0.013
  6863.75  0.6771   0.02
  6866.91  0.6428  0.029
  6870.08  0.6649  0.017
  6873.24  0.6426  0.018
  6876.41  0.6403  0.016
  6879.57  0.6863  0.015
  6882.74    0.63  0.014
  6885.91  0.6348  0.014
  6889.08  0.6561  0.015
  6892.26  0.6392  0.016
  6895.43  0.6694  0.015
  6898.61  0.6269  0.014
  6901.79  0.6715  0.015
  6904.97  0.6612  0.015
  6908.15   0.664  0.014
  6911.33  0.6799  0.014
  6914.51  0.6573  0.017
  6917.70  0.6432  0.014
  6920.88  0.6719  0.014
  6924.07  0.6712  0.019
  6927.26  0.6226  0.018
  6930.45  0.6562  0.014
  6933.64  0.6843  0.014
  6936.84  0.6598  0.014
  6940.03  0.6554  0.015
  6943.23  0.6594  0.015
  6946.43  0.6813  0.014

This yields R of 9.5 angstroms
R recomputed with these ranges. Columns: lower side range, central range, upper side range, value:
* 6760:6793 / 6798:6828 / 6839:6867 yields 7.3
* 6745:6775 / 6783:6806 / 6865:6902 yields 7.8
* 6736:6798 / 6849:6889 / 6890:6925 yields 4.7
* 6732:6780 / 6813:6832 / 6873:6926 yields 4.5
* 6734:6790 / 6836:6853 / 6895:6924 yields 3.0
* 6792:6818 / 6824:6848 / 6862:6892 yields -0.2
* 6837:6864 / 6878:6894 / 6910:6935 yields 0.4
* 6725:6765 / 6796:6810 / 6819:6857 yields 1.7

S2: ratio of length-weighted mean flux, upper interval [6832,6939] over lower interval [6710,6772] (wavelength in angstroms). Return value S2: 0.8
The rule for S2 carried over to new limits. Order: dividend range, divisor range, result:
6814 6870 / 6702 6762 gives 0.78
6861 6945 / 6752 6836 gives 0.74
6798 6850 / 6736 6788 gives 0.65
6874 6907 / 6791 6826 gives 0.97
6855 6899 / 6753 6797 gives 0.60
